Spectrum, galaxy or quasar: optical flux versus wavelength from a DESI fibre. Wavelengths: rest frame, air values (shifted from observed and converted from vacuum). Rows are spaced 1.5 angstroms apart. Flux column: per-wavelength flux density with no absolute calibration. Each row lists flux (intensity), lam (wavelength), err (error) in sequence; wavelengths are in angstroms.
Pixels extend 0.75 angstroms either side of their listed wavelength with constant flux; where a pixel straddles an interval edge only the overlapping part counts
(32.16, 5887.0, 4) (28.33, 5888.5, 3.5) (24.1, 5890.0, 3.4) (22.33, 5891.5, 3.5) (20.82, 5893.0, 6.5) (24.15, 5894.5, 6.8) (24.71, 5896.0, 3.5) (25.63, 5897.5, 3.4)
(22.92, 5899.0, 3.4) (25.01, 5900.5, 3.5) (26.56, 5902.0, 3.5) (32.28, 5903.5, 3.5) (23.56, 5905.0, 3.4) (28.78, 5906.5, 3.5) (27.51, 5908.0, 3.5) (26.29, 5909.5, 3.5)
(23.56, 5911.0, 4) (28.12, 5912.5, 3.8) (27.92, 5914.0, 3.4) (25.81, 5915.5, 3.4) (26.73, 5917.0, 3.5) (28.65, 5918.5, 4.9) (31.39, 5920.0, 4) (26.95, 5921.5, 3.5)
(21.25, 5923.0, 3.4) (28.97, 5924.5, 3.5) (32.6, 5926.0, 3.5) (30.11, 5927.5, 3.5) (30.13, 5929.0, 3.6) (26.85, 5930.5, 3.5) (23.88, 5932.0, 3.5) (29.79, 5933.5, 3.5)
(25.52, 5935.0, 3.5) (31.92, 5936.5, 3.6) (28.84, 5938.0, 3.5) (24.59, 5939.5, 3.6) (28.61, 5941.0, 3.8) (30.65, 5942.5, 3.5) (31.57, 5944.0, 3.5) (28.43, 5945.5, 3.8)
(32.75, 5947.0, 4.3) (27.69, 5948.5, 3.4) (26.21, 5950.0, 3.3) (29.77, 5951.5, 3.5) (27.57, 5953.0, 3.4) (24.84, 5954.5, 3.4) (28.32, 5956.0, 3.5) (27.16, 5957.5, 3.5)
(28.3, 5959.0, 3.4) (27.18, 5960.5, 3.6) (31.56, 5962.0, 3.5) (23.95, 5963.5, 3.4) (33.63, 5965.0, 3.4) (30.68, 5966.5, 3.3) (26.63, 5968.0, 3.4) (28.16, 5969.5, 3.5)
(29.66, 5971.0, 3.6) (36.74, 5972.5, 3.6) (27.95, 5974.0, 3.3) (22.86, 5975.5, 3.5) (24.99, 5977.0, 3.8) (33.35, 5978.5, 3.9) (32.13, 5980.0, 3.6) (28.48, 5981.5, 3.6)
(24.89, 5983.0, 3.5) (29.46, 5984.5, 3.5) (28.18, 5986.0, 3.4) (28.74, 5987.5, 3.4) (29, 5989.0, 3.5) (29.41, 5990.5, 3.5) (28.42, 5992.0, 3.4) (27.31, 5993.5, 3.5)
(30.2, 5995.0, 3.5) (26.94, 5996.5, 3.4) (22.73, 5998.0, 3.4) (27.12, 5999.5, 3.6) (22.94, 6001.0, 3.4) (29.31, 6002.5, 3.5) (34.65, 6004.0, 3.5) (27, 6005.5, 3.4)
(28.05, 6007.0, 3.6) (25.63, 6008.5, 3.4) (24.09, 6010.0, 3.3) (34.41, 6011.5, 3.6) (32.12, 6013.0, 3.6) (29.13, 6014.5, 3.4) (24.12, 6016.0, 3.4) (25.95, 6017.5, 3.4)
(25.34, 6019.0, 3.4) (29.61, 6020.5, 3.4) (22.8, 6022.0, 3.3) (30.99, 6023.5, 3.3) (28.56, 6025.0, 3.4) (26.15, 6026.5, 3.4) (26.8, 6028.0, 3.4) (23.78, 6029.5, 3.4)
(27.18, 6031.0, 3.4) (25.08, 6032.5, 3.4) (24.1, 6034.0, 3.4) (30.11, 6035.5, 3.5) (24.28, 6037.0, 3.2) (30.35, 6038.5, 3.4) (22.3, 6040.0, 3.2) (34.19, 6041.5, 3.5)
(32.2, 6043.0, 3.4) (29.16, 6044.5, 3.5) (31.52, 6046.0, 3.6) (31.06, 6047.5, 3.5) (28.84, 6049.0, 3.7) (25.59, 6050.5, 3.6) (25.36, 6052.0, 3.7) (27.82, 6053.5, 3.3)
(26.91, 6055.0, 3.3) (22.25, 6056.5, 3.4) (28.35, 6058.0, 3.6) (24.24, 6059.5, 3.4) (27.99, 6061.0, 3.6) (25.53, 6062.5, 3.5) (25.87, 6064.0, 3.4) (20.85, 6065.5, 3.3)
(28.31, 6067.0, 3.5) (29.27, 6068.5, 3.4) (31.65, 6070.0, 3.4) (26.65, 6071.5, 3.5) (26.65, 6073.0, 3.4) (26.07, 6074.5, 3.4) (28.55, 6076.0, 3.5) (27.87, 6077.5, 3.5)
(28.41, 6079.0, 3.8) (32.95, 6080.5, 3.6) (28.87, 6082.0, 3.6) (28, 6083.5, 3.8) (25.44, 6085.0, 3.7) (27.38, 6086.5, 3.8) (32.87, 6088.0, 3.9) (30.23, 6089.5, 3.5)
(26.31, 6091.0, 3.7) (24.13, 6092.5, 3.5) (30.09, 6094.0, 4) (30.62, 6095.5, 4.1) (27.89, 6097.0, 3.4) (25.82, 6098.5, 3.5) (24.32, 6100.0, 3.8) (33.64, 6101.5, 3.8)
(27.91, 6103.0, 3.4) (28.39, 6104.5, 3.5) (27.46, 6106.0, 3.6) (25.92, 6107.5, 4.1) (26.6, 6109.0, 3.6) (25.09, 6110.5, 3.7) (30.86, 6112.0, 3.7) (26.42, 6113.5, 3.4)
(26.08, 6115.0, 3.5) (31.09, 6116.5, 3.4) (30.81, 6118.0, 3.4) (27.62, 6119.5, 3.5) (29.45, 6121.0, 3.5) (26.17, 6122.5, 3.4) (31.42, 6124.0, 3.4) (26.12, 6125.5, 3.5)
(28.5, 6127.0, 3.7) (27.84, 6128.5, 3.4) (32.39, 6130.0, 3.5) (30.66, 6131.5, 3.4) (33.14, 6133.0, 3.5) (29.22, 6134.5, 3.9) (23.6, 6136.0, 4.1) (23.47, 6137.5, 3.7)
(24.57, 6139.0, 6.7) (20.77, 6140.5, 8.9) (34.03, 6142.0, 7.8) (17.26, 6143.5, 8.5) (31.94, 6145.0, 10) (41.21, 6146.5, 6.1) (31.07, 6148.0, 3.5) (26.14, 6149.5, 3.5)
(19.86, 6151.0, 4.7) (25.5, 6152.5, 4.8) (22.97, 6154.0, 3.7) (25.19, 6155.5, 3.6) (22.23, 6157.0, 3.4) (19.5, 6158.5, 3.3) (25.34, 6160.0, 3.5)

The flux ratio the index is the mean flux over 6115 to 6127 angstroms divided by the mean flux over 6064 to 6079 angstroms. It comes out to 1.05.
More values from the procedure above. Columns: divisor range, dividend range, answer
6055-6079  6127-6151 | 1.06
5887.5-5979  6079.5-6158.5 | 1.00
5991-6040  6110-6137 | 1.05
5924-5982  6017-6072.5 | 0.95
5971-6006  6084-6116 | 0.98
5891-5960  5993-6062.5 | 1.01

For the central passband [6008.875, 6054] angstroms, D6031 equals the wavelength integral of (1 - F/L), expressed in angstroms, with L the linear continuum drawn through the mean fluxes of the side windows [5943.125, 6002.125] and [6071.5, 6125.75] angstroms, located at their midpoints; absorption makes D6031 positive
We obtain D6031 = 0.8 angstroms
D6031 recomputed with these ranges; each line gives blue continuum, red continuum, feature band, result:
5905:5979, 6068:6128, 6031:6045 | 0.2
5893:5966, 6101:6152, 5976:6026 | -0.4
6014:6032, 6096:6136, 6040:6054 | -1.1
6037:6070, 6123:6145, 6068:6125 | -1.6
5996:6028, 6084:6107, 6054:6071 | 0.8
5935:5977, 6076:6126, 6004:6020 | 0.3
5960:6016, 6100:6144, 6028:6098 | 1.2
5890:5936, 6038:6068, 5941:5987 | -3.2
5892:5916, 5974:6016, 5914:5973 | -3.7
